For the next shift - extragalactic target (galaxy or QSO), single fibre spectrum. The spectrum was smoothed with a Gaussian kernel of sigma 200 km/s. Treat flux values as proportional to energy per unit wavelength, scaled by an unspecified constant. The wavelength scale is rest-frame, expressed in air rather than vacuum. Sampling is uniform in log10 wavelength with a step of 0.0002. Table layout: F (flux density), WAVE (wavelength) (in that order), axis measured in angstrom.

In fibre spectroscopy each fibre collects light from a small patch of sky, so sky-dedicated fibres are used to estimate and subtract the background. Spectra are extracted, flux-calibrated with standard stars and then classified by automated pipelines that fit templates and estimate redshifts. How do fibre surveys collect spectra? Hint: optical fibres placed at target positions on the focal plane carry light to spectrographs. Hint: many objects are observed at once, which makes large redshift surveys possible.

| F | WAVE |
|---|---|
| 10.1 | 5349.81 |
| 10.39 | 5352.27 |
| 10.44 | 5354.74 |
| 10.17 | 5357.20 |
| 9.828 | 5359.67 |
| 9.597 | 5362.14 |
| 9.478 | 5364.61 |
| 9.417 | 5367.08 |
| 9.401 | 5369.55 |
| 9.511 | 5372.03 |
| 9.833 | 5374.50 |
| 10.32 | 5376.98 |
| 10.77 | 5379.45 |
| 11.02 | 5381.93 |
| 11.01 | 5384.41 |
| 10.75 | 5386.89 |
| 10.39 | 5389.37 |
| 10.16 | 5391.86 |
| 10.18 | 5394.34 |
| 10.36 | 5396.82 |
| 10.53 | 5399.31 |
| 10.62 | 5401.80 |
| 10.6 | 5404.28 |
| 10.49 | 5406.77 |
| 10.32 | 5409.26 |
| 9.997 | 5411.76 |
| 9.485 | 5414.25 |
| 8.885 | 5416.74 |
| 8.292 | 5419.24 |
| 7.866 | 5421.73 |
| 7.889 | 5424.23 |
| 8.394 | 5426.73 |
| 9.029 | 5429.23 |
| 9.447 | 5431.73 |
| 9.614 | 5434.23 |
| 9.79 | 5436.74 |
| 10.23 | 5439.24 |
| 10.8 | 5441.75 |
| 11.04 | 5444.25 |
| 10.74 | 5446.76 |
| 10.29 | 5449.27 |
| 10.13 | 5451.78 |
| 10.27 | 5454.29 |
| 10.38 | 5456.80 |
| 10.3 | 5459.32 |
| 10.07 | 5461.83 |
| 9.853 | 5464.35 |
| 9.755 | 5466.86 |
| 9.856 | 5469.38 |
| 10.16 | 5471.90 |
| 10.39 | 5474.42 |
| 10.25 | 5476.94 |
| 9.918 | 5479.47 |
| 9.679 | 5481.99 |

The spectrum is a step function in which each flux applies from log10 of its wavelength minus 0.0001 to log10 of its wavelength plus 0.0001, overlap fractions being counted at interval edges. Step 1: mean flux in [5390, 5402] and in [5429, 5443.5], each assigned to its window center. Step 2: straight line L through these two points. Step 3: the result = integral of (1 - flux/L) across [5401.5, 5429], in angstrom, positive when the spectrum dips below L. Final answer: 2.3 angstrom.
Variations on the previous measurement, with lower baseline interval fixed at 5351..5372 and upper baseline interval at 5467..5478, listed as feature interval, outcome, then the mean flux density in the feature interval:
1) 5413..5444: 2.5 angstrom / 9.21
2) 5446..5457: -0.3 angstrom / 10.3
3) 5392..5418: -0.5 angstrom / 10.1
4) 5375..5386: -0.9 angstrom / 10.7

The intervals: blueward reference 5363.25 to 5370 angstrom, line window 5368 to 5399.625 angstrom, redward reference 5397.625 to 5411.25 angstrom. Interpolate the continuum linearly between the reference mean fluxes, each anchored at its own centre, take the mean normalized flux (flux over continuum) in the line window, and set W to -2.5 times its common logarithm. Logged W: -0.04 mag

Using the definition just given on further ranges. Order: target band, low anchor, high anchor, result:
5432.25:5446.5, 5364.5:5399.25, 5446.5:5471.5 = -0.01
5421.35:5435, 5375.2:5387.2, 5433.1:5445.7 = 0.19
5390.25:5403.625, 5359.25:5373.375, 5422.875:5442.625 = -0.10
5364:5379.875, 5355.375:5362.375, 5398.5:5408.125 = 0.04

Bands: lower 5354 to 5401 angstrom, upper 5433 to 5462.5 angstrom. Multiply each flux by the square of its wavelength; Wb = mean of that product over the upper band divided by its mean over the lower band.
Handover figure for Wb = 1.04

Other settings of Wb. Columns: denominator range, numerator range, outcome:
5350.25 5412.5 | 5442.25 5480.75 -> 1.03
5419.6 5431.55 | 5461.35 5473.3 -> 1.20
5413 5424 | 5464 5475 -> 1.19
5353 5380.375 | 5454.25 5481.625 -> 1.06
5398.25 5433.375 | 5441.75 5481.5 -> 1.11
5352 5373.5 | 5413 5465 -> 1.02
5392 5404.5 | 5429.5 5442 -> 0.96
